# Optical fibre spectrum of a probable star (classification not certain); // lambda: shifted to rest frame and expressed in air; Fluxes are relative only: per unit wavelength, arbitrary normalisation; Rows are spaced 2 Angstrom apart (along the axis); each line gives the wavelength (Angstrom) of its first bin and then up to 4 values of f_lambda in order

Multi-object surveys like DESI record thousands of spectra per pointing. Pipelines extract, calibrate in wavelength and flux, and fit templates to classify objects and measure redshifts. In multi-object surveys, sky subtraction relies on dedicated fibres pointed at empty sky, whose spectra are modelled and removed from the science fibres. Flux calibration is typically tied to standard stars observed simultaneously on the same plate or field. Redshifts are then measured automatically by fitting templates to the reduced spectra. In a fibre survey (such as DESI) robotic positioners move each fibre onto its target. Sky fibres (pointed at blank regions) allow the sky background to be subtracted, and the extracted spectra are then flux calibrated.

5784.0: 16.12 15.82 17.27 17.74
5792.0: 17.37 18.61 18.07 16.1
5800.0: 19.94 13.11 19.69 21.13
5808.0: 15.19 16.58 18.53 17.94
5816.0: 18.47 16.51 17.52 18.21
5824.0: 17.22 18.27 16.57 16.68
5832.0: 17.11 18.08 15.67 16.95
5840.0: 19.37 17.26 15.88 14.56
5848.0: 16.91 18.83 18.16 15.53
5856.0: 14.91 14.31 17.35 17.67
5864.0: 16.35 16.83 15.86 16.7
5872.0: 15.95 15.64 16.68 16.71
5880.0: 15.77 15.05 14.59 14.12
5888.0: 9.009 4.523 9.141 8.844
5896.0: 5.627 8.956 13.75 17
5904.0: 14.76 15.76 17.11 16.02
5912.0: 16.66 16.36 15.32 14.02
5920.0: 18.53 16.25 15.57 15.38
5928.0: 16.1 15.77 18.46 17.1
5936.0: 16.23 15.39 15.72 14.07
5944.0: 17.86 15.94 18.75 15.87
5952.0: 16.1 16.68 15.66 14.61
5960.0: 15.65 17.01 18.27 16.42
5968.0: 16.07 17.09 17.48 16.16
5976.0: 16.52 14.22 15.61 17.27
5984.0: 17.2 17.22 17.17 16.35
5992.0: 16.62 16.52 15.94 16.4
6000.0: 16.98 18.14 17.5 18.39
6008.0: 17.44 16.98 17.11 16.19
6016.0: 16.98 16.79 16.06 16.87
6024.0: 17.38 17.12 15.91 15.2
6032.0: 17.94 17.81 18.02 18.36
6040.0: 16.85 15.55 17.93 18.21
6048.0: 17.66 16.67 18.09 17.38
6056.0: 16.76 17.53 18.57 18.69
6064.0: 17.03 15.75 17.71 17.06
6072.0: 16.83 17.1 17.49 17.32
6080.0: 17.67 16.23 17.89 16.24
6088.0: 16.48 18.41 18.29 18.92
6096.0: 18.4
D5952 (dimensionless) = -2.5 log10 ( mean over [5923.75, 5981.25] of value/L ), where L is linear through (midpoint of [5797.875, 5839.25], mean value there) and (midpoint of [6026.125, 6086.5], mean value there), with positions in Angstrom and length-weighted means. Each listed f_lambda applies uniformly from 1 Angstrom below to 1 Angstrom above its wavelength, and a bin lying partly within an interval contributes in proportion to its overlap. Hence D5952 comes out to 0.07 mag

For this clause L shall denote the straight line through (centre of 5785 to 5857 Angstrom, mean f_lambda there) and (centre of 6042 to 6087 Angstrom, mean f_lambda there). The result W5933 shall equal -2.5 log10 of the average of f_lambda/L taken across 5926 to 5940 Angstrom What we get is 0.06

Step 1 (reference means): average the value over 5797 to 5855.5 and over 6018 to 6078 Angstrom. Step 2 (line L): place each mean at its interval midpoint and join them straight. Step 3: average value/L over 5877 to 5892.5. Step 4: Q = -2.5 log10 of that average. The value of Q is 0.354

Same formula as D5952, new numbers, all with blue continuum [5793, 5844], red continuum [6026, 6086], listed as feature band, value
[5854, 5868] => 0.08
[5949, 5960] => 0.10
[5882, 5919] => 0.32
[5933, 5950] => 0.07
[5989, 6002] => 0.05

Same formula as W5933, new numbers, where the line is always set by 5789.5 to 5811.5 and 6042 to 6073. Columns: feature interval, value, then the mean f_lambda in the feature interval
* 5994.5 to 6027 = 0.03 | 17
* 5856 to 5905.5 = 0.26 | 13.8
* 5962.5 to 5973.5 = 0.03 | 17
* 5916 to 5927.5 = 0.10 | 15.9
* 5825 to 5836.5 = 0.03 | 17.1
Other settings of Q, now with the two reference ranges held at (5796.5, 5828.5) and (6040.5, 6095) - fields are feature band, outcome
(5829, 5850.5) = 0.04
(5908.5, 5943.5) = 0.09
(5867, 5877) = 0.09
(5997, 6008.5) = 0.00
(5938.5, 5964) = 0.08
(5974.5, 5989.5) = 0.06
